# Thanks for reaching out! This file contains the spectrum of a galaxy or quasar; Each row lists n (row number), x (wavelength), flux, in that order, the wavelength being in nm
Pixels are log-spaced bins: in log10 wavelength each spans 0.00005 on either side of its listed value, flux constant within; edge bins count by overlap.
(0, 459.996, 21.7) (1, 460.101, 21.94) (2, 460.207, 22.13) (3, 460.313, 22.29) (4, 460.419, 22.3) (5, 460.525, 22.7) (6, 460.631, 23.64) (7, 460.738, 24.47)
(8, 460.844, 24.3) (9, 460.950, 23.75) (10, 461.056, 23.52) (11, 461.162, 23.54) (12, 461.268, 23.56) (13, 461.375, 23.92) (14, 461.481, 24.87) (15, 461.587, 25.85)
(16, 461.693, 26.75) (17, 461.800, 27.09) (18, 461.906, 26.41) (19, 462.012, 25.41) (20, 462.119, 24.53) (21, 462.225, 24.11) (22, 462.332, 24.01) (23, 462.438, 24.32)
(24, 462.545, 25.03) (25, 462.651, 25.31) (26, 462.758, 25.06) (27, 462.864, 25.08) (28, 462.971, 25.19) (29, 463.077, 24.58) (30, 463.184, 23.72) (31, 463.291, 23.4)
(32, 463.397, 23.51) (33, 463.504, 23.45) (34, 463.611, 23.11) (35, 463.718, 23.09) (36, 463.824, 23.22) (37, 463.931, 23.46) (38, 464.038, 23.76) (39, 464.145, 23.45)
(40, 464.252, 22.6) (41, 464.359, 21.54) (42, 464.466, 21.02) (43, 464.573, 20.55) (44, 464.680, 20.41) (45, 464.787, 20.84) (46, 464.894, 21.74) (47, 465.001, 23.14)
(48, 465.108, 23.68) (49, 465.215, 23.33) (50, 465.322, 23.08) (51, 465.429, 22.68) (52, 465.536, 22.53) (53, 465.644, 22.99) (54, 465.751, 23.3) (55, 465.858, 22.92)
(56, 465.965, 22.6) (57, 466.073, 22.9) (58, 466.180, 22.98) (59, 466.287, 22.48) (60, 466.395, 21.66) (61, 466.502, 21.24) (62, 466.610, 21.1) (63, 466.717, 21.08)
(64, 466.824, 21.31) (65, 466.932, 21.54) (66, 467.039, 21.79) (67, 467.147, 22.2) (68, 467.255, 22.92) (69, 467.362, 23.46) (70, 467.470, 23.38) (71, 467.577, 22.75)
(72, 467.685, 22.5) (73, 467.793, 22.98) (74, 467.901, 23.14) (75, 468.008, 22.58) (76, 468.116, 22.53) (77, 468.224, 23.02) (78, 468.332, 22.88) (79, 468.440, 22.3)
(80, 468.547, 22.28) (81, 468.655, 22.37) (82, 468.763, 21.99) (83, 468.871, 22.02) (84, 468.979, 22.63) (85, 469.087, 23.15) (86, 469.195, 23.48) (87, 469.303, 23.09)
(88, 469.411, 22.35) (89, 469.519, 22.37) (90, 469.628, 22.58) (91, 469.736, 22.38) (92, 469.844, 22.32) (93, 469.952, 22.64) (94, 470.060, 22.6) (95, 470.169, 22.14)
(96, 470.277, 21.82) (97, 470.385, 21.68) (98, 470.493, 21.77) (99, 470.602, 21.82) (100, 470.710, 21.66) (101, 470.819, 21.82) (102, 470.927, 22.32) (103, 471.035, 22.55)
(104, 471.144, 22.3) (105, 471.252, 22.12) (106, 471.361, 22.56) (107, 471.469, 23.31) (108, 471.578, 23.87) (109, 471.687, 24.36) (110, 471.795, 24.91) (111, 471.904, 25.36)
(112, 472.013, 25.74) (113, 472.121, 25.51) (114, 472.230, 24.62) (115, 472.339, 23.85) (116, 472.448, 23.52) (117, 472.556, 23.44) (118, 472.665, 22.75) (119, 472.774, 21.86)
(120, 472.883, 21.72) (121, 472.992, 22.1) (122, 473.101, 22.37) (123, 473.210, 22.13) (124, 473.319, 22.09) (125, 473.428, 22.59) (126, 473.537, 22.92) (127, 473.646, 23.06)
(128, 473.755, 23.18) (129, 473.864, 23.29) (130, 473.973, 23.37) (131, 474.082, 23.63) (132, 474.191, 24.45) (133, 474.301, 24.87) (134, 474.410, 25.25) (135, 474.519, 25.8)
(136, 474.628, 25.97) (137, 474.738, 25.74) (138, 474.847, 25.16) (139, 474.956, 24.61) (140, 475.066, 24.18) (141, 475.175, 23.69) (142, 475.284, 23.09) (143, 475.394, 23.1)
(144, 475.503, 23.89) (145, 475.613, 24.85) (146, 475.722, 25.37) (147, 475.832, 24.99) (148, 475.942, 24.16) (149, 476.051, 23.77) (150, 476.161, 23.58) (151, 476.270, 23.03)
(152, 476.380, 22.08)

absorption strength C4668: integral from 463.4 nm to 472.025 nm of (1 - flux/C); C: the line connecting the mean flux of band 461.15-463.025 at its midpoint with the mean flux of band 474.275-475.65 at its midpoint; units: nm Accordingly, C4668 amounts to 0.79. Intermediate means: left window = 25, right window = 24.6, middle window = 22.6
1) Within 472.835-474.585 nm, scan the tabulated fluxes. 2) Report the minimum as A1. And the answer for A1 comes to 21.72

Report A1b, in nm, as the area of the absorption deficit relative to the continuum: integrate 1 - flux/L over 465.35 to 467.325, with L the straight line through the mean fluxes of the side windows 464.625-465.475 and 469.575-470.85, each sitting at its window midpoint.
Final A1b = 0.00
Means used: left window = 22.4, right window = 22.1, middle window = 22.3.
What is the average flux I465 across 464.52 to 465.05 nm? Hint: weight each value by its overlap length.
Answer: 21.3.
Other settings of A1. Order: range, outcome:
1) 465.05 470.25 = 21.08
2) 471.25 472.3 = 22.12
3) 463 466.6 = 20.41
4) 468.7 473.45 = 21.66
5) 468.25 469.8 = 21.99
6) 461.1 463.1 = 23.54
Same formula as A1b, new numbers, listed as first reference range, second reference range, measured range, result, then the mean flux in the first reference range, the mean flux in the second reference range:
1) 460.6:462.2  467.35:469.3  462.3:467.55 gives 0.19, 24.8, 22.7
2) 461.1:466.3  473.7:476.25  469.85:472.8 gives 0.13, 23.6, 24.3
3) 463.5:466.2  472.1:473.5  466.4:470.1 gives 0.05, 22.6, 22.9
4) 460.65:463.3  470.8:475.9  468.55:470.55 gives 0.14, 24.7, 23.7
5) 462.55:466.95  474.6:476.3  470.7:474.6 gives 0.09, 22.8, 24.3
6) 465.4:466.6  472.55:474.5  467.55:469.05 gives 0.01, 22.5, 23.1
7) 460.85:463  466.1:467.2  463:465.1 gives 0.07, 24.9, 21.8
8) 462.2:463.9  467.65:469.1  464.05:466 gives 0.10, 24.1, 22.6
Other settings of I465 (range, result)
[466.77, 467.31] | 22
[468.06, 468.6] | 22.6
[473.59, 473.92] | 23.2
